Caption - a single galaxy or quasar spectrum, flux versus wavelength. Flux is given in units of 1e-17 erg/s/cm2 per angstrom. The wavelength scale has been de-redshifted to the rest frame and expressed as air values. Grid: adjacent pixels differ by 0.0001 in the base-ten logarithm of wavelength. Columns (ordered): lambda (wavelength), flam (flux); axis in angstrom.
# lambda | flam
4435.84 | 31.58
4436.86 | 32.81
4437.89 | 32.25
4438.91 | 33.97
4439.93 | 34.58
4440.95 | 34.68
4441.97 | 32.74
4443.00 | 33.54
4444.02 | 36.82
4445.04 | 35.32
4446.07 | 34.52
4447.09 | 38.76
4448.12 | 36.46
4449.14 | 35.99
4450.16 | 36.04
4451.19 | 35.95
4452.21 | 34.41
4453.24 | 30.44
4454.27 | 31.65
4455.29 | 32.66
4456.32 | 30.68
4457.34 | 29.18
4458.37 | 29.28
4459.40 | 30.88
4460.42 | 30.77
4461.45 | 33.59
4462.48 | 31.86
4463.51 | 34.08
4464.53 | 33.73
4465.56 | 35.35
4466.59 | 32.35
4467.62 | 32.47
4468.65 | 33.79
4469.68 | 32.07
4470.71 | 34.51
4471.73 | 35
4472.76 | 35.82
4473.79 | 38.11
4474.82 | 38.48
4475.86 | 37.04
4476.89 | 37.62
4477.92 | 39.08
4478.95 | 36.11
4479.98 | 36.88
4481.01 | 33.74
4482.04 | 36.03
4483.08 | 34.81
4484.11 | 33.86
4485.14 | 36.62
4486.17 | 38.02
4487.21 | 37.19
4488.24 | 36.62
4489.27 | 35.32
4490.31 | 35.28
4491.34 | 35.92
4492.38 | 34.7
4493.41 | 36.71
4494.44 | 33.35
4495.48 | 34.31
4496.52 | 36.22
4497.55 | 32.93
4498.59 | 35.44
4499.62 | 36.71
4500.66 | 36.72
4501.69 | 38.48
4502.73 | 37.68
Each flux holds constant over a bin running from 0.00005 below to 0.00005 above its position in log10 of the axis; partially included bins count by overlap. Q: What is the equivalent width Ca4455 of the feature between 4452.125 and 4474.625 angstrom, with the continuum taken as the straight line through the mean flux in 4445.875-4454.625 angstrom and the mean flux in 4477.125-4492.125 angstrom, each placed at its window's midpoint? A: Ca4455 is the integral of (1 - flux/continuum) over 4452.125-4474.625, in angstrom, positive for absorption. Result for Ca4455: 1.6 angstrom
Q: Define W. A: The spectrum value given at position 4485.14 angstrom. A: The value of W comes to 36.62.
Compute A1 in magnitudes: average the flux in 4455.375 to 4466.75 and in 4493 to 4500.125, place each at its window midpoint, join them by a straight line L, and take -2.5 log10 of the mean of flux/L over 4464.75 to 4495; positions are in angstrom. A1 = -0.06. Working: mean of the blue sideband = 32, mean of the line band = 35.6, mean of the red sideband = 35.1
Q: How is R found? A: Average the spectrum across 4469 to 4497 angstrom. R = 35.9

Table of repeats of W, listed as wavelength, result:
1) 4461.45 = 33.59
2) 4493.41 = 36.71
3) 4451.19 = 35.95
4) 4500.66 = 36.72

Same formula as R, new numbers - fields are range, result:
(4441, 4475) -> 33.8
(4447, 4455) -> 34.7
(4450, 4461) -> 31.9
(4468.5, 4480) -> 36.3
